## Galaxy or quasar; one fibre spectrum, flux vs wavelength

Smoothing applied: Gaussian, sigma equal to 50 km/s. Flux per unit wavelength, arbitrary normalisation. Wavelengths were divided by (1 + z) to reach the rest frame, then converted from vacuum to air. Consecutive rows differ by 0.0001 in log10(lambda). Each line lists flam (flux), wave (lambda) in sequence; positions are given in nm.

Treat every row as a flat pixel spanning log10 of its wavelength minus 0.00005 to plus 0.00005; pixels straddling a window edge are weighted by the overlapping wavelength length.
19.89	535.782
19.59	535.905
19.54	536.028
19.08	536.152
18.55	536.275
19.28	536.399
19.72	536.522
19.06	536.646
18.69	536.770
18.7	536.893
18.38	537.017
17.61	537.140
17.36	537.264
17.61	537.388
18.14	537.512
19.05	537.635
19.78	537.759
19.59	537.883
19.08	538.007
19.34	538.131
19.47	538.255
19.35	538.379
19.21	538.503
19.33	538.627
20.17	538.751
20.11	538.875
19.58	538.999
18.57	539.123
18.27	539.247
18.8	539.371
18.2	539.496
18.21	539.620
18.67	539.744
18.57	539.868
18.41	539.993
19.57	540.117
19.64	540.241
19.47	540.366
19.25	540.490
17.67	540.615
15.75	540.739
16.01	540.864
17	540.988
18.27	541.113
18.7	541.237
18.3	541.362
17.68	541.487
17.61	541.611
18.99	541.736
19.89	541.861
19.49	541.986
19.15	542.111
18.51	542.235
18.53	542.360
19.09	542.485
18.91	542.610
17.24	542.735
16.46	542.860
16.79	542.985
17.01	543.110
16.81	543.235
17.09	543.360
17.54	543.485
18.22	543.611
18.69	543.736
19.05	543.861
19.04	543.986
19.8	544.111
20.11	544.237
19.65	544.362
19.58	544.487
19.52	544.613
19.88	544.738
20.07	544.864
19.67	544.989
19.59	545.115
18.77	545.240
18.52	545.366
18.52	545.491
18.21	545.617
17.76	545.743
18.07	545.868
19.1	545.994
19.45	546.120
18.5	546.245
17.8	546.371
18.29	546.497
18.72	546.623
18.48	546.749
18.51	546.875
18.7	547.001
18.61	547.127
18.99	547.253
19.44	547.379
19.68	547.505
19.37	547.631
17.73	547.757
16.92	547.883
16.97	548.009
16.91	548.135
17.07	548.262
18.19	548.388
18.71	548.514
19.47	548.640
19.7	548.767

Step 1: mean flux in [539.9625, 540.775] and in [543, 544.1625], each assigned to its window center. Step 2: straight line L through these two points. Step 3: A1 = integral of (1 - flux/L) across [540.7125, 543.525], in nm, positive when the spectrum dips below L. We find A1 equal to 0.07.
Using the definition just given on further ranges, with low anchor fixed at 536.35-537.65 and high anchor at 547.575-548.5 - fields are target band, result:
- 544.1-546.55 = -0.161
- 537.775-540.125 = -0.095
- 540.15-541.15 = 0.016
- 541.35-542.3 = -0.032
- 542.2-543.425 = 0.029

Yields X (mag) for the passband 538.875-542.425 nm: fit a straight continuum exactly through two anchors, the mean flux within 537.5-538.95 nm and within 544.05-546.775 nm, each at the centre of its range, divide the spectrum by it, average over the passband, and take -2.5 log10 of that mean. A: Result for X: 0.05 mag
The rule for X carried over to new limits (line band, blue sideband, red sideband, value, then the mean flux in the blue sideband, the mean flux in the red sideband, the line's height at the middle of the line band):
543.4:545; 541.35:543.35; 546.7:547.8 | -0.05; 18.1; 18.9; 18.4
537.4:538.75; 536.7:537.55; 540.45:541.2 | -0.08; 18.1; 17.3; 17.9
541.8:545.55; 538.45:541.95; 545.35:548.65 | -0.01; 18.6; 18.4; 18.5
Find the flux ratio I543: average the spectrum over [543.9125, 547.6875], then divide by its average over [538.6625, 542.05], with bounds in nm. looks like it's 1.02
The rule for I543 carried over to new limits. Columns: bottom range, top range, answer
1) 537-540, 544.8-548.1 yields 0.99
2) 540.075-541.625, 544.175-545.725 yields 1.07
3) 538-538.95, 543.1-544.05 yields 0.92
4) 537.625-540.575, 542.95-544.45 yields 0.96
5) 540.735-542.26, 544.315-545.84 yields 1.05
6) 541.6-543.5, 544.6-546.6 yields 1.04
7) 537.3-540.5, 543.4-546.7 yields 0.99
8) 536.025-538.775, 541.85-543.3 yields 0.96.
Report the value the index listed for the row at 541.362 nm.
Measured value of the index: 18.3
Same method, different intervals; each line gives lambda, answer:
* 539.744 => 18.67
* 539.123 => 18.57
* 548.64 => 19.47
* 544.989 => 19.67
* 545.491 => 18.52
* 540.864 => 16.01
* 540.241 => 19.64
